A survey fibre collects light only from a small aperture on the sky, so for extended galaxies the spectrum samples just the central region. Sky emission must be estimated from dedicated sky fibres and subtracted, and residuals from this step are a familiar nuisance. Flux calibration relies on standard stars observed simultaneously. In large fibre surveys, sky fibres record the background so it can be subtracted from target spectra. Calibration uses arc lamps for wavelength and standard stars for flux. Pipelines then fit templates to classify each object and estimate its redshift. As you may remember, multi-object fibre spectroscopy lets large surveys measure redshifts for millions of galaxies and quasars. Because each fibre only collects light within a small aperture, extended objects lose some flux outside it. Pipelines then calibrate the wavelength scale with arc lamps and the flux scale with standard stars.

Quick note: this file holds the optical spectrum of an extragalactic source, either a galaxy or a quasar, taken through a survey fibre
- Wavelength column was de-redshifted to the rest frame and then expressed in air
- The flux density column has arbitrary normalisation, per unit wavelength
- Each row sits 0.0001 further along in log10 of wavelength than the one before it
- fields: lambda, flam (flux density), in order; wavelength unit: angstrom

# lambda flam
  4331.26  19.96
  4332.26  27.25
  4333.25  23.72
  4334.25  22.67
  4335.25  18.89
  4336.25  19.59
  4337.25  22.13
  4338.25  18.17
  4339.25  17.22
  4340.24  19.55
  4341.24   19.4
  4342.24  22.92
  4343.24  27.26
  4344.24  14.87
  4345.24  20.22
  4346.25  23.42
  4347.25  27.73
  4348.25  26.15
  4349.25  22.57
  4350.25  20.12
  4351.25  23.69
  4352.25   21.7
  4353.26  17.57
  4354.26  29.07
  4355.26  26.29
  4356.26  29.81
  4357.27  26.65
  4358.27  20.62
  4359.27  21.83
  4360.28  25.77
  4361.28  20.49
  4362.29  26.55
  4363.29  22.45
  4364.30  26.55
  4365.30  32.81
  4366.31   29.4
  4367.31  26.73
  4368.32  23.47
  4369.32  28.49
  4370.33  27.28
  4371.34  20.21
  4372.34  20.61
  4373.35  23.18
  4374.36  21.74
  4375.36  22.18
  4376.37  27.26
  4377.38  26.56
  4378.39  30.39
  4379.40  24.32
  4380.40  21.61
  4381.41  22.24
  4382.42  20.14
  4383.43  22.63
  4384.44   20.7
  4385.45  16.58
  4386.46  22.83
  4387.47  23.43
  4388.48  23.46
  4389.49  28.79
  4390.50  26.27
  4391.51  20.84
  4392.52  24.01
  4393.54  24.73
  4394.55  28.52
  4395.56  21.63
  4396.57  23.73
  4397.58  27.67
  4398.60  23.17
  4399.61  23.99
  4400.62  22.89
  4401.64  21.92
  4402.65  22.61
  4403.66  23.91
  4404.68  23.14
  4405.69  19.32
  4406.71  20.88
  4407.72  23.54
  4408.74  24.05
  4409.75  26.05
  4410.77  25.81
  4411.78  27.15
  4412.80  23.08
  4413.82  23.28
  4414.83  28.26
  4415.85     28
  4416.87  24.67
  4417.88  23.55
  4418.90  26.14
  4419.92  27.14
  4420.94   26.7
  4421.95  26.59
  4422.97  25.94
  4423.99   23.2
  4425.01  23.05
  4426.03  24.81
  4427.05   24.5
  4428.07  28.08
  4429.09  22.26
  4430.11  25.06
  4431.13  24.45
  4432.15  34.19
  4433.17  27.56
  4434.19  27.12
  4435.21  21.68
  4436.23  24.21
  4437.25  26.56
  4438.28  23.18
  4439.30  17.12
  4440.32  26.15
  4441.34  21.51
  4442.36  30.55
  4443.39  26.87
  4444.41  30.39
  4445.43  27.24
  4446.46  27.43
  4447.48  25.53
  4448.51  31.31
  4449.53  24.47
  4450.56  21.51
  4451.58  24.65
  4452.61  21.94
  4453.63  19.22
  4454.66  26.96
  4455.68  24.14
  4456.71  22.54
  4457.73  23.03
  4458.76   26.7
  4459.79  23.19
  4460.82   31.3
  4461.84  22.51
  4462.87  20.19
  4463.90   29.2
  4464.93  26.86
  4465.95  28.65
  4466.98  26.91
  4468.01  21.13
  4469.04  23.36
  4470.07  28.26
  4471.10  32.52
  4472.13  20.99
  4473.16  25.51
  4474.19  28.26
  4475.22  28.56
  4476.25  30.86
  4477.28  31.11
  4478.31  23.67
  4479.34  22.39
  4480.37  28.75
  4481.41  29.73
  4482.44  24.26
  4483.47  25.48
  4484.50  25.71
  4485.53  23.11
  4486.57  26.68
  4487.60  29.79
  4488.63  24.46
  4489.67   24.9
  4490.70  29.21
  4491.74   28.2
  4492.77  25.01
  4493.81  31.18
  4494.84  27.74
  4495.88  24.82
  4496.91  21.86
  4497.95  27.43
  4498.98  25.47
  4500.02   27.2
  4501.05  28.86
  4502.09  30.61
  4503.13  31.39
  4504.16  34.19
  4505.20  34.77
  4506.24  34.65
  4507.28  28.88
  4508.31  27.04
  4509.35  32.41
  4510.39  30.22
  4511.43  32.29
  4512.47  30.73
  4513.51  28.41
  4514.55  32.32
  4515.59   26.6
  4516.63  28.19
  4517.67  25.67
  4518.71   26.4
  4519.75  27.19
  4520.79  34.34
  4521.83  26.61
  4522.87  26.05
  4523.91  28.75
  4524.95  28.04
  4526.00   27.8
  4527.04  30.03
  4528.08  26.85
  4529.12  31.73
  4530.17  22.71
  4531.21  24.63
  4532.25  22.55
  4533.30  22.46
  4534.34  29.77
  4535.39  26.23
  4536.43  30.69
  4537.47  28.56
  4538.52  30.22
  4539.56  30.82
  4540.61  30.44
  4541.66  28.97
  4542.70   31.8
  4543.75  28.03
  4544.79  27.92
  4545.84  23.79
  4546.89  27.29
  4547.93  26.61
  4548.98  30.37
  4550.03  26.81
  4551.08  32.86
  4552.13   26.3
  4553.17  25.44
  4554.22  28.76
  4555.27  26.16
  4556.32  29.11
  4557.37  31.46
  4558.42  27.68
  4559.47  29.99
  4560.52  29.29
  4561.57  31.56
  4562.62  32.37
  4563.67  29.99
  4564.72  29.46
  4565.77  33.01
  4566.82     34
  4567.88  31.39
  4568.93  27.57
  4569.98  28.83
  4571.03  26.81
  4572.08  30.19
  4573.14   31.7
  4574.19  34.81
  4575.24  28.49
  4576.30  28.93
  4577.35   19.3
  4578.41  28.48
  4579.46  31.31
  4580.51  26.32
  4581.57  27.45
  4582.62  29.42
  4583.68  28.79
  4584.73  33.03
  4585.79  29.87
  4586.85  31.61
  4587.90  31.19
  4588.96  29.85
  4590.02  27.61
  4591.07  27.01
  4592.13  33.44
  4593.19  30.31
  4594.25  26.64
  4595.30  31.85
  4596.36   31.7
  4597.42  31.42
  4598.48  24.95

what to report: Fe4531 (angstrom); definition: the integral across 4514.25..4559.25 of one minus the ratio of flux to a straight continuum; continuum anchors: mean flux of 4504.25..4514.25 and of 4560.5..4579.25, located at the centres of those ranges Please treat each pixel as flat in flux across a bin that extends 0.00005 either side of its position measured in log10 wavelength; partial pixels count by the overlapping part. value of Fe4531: 3.8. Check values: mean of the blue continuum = 31.2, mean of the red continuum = 29.8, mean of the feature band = 28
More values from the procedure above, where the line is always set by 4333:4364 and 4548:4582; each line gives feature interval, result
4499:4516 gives -1.9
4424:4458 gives 0.4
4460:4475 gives 0.1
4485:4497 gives 0.2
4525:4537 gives 0.5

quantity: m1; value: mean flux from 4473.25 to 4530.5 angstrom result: 28.2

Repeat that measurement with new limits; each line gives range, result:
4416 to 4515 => 26.6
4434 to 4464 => 24.9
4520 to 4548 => 27.9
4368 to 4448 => 24.6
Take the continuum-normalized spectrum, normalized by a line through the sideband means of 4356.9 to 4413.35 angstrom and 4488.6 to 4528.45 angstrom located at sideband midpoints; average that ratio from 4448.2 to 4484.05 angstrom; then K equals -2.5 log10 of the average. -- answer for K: 0.06 mag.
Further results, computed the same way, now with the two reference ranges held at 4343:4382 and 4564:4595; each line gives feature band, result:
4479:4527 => -0.02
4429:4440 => 0.05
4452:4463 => 0.12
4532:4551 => 0.02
